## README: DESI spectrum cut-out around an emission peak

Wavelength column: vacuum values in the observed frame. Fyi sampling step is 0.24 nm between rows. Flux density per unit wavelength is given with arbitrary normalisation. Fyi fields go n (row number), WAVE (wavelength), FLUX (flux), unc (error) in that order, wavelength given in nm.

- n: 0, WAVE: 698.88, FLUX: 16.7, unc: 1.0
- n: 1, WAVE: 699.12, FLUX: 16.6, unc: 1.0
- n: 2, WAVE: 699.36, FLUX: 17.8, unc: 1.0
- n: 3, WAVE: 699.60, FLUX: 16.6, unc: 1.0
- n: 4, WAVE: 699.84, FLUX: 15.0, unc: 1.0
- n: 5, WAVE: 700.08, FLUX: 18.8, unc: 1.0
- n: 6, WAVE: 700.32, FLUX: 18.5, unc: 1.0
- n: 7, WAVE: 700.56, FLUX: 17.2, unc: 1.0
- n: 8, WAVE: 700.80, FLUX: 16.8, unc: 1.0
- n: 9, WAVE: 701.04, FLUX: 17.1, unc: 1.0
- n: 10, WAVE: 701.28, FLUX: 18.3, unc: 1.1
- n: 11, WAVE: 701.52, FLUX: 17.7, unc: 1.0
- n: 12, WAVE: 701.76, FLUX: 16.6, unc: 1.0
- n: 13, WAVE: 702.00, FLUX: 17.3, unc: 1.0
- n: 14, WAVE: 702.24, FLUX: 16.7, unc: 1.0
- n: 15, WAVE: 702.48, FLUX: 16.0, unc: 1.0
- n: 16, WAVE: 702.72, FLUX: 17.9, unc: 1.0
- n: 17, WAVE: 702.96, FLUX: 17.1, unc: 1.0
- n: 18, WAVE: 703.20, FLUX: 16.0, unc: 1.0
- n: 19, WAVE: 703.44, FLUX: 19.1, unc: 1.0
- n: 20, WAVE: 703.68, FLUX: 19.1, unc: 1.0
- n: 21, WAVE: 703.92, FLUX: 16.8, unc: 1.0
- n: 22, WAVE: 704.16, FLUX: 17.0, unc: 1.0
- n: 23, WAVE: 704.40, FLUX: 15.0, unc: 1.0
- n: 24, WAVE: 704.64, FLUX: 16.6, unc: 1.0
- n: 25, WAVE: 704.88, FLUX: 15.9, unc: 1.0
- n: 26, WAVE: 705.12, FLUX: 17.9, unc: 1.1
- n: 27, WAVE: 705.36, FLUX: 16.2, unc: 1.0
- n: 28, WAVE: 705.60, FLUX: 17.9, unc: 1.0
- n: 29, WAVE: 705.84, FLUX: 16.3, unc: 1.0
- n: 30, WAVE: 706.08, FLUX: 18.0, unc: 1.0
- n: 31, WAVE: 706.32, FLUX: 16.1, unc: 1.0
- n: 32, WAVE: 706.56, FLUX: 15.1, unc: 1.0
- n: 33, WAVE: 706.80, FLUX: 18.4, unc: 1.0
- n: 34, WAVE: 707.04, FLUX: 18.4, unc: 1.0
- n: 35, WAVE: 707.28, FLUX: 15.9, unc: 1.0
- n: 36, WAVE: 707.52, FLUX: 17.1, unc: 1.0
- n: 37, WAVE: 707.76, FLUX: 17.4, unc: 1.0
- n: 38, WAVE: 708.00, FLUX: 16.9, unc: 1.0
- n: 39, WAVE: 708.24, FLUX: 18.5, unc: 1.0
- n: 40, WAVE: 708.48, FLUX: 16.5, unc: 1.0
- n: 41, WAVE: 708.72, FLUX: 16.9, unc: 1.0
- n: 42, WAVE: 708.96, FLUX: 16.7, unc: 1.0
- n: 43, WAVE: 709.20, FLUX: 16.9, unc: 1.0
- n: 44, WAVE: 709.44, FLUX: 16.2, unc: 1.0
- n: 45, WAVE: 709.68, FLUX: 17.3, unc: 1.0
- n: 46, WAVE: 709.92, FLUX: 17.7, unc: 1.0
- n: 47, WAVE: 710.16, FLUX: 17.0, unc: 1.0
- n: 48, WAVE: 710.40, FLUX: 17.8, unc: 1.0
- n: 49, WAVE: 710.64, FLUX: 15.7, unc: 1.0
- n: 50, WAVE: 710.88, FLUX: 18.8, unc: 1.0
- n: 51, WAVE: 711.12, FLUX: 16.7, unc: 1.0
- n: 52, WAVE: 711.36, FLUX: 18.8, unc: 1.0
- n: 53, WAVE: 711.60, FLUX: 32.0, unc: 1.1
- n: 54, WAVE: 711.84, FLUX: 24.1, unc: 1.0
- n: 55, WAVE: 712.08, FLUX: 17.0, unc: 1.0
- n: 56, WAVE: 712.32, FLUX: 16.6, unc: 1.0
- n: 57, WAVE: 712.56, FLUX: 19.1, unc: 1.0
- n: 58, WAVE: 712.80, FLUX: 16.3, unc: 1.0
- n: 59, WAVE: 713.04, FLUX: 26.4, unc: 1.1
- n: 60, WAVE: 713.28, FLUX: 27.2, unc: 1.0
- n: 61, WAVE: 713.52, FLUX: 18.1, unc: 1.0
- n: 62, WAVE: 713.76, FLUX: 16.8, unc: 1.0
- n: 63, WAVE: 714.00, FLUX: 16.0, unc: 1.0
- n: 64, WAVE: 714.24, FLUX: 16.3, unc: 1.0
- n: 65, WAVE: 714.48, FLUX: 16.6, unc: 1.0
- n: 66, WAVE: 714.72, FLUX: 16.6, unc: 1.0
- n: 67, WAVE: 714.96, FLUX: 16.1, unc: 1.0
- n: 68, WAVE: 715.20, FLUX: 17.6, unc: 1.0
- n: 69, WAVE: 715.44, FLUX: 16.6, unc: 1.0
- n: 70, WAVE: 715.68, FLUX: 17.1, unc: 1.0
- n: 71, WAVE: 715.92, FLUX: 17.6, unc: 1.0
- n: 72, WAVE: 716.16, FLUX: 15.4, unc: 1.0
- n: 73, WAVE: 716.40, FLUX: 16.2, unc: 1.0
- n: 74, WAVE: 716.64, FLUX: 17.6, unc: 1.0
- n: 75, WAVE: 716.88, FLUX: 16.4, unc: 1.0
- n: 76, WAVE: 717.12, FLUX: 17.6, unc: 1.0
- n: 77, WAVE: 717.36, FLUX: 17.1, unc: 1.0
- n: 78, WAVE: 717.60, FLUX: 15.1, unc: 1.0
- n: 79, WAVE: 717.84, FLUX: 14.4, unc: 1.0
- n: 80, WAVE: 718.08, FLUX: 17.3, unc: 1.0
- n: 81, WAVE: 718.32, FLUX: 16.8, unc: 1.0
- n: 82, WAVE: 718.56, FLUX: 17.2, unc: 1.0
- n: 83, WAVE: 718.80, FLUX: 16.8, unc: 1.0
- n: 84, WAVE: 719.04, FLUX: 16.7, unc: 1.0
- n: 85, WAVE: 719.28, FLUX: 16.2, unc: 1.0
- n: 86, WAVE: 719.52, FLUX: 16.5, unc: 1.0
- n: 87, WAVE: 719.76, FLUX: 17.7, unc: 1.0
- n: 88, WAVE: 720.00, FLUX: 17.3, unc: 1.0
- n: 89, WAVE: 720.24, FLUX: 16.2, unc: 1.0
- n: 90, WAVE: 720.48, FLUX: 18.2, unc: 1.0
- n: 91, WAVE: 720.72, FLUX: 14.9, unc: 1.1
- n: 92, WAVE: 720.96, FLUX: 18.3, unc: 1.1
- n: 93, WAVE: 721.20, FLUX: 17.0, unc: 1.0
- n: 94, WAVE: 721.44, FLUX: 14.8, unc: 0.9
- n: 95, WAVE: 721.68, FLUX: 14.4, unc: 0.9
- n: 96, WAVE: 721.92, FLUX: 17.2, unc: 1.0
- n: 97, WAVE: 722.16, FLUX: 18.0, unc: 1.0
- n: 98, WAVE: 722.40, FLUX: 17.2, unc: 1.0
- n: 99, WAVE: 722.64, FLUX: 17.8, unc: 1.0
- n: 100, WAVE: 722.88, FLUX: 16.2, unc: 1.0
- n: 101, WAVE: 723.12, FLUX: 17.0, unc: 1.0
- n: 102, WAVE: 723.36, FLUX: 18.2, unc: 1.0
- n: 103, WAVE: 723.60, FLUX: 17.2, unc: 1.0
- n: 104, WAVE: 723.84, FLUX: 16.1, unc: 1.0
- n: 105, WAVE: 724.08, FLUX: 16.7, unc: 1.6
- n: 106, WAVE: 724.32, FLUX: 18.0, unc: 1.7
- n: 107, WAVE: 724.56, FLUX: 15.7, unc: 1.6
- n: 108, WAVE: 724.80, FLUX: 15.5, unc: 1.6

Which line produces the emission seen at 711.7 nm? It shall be [S II]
